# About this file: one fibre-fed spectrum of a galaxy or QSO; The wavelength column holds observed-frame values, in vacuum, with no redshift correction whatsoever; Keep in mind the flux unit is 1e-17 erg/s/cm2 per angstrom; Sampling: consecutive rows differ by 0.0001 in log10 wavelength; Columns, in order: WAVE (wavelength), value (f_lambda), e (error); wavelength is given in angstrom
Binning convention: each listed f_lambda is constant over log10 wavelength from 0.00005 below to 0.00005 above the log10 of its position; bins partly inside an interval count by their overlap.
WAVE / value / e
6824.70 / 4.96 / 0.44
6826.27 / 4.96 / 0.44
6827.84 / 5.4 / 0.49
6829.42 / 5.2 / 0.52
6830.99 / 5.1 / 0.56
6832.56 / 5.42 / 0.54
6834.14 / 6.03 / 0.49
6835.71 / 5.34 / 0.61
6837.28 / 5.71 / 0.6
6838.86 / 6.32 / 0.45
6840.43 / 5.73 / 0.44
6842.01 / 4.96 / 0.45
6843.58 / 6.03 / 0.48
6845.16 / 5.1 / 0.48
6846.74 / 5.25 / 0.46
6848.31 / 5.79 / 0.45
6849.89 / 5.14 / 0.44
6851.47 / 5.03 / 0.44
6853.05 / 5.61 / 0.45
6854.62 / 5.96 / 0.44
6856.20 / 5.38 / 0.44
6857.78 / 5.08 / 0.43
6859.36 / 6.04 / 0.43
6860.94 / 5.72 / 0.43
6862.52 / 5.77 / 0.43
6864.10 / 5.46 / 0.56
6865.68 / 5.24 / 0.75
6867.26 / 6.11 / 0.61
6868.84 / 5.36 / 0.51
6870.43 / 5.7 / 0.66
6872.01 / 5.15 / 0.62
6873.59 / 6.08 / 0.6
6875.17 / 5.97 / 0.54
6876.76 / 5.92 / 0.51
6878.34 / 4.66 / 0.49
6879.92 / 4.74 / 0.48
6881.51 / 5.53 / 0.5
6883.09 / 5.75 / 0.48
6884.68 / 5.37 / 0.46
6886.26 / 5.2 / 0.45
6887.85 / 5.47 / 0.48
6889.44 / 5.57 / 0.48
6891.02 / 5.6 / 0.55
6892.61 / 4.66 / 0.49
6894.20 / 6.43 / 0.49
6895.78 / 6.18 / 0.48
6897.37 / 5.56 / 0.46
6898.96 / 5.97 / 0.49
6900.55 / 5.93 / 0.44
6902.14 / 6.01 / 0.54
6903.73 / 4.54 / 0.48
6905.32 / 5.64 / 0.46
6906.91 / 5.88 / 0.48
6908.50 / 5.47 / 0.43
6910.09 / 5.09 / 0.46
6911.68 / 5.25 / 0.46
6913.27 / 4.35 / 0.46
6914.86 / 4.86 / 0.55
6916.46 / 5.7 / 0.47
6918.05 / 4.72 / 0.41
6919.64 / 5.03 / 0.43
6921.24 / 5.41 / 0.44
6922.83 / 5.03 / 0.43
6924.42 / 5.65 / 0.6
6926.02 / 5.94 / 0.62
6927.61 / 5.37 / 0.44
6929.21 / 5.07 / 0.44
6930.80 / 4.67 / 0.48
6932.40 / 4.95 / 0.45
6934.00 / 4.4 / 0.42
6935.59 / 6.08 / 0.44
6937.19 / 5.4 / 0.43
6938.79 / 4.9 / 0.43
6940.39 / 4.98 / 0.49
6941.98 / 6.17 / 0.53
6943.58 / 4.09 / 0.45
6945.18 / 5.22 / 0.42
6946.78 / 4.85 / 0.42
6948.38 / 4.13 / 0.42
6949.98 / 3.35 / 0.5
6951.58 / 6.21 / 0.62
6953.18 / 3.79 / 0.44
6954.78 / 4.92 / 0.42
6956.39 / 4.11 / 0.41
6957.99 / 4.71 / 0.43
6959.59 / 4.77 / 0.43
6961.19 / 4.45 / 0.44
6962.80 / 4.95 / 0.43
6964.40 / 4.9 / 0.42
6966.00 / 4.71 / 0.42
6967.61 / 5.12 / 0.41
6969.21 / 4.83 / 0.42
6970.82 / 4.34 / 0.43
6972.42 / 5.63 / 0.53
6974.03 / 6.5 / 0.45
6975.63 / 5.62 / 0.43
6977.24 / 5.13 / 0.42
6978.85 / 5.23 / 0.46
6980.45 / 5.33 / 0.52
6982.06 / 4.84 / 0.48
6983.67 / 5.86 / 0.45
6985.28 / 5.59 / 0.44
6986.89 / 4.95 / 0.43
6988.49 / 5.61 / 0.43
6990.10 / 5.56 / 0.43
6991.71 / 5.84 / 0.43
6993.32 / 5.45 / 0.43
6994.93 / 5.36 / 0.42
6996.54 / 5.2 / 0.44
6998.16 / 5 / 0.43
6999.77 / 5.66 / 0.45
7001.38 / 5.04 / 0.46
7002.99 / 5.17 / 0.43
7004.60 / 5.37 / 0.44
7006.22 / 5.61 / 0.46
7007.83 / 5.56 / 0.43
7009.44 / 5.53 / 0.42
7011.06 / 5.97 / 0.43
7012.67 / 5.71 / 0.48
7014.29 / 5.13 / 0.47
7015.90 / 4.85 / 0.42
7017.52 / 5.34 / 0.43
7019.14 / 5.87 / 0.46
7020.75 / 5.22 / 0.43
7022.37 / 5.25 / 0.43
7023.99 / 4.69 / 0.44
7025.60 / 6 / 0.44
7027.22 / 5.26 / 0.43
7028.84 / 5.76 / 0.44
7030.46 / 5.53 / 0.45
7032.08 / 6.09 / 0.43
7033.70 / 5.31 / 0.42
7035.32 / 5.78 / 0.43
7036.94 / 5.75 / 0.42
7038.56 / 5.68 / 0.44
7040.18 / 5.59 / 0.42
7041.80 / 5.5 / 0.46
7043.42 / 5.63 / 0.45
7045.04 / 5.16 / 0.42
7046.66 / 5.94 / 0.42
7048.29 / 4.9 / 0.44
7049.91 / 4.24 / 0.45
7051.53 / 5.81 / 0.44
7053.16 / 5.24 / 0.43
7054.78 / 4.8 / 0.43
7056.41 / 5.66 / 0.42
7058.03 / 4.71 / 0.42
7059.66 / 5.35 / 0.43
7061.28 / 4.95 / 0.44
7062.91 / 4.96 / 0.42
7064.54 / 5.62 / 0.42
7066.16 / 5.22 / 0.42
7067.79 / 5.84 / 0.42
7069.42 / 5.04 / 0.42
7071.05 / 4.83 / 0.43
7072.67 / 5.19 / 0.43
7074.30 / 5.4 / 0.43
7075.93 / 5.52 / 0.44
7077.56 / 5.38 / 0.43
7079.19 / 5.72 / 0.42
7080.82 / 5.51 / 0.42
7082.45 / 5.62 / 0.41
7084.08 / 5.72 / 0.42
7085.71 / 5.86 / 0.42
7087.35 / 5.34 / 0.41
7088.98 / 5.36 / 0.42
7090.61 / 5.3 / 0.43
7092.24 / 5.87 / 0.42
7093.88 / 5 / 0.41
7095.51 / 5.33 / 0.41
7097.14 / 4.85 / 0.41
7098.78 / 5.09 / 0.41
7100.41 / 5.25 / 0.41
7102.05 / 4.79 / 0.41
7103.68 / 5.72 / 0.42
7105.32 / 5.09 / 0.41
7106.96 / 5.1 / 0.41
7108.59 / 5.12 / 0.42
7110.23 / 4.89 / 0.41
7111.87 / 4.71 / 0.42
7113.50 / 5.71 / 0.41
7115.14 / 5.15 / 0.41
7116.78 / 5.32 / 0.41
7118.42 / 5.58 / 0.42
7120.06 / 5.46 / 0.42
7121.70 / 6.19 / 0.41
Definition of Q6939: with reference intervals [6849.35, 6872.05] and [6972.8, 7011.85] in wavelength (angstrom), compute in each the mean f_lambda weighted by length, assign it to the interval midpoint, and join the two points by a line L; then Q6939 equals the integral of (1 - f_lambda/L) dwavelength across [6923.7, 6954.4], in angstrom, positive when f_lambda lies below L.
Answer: 2.7 angstrom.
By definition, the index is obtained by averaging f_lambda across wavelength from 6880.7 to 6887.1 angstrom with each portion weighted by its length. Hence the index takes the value 5.46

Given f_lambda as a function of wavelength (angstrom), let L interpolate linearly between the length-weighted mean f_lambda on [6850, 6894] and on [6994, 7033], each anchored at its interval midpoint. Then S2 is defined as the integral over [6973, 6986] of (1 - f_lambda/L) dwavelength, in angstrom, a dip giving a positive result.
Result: -0.2 angstrom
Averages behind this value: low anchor 5.49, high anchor 5.42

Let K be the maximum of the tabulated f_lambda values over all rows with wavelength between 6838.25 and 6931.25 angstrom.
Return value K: 6.43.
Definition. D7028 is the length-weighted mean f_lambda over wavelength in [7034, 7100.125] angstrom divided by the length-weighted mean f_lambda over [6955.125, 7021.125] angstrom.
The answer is 1.02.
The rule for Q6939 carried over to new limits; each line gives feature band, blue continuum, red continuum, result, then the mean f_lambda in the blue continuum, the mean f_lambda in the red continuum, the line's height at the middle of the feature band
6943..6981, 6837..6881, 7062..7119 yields 3.9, 5.53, 5.31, 5.43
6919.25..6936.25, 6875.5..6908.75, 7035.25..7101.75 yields 0.8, 5.53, 5.34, 5.5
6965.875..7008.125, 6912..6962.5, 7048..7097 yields -2.2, 4.95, 5.31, 5.08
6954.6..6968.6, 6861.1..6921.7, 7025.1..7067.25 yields 1.8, 5.46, 5.4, 5.43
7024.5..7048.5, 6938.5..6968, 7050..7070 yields -2.2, 4.75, 5.23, 5.12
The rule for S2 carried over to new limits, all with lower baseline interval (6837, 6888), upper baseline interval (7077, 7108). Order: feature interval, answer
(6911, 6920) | 0.8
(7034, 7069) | 0.3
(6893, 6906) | -0.6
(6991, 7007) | 0.2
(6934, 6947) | 0.7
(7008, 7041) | -0.7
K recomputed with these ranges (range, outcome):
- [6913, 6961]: 6.21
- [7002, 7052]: 6.09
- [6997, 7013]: 5.97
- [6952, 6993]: 6.5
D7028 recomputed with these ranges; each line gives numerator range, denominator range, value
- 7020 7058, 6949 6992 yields 1.07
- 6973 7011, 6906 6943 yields 1.04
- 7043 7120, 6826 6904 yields 0.95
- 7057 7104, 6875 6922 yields 0.98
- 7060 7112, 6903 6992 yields 1.04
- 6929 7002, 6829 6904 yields 0.92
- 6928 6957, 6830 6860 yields 0.88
